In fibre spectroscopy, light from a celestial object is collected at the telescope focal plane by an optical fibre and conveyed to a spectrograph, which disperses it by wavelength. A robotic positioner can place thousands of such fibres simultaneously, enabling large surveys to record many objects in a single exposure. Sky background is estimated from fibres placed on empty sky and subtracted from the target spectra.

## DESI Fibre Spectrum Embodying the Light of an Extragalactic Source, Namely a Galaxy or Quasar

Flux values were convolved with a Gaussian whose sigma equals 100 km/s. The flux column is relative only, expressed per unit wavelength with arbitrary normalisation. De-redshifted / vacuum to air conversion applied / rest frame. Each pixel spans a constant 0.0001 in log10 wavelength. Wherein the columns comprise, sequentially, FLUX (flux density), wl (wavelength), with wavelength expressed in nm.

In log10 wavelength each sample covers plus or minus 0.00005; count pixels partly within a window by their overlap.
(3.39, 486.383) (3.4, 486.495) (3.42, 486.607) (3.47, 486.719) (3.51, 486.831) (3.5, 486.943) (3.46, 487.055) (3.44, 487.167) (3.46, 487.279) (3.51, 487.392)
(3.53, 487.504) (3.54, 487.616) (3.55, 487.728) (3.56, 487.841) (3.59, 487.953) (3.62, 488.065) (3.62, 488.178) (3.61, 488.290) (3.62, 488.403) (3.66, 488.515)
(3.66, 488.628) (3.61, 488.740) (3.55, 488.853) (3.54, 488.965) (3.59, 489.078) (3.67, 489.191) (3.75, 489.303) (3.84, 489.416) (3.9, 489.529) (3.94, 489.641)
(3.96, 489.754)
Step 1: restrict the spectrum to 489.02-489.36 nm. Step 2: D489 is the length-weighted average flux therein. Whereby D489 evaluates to 3.66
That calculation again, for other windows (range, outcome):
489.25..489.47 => 3.79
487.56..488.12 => 3.57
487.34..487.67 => 3.53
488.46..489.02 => 3.6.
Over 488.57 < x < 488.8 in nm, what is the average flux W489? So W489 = 3.63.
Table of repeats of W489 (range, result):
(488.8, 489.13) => 3.56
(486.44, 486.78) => 3.43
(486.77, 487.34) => 3.47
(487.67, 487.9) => 3.55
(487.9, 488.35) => 3.61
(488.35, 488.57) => 3.65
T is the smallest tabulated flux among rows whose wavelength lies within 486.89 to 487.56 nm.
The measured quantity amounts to 3.44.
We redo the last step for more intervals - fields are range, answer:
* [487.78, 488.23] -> 3.56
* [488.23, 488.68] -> 3.61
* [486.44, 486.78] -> 3.4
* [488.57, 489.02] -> 3.54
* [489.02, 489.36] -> 3.59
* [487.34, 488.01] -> 3.51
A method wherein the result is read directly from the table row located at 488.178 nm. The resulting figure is 3.62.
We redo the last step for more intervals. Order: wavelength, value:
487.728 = 3.55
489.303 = 3.75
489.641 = 3.94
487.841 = 3.56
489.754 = 3.96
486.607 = 3.42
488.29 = 3.61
